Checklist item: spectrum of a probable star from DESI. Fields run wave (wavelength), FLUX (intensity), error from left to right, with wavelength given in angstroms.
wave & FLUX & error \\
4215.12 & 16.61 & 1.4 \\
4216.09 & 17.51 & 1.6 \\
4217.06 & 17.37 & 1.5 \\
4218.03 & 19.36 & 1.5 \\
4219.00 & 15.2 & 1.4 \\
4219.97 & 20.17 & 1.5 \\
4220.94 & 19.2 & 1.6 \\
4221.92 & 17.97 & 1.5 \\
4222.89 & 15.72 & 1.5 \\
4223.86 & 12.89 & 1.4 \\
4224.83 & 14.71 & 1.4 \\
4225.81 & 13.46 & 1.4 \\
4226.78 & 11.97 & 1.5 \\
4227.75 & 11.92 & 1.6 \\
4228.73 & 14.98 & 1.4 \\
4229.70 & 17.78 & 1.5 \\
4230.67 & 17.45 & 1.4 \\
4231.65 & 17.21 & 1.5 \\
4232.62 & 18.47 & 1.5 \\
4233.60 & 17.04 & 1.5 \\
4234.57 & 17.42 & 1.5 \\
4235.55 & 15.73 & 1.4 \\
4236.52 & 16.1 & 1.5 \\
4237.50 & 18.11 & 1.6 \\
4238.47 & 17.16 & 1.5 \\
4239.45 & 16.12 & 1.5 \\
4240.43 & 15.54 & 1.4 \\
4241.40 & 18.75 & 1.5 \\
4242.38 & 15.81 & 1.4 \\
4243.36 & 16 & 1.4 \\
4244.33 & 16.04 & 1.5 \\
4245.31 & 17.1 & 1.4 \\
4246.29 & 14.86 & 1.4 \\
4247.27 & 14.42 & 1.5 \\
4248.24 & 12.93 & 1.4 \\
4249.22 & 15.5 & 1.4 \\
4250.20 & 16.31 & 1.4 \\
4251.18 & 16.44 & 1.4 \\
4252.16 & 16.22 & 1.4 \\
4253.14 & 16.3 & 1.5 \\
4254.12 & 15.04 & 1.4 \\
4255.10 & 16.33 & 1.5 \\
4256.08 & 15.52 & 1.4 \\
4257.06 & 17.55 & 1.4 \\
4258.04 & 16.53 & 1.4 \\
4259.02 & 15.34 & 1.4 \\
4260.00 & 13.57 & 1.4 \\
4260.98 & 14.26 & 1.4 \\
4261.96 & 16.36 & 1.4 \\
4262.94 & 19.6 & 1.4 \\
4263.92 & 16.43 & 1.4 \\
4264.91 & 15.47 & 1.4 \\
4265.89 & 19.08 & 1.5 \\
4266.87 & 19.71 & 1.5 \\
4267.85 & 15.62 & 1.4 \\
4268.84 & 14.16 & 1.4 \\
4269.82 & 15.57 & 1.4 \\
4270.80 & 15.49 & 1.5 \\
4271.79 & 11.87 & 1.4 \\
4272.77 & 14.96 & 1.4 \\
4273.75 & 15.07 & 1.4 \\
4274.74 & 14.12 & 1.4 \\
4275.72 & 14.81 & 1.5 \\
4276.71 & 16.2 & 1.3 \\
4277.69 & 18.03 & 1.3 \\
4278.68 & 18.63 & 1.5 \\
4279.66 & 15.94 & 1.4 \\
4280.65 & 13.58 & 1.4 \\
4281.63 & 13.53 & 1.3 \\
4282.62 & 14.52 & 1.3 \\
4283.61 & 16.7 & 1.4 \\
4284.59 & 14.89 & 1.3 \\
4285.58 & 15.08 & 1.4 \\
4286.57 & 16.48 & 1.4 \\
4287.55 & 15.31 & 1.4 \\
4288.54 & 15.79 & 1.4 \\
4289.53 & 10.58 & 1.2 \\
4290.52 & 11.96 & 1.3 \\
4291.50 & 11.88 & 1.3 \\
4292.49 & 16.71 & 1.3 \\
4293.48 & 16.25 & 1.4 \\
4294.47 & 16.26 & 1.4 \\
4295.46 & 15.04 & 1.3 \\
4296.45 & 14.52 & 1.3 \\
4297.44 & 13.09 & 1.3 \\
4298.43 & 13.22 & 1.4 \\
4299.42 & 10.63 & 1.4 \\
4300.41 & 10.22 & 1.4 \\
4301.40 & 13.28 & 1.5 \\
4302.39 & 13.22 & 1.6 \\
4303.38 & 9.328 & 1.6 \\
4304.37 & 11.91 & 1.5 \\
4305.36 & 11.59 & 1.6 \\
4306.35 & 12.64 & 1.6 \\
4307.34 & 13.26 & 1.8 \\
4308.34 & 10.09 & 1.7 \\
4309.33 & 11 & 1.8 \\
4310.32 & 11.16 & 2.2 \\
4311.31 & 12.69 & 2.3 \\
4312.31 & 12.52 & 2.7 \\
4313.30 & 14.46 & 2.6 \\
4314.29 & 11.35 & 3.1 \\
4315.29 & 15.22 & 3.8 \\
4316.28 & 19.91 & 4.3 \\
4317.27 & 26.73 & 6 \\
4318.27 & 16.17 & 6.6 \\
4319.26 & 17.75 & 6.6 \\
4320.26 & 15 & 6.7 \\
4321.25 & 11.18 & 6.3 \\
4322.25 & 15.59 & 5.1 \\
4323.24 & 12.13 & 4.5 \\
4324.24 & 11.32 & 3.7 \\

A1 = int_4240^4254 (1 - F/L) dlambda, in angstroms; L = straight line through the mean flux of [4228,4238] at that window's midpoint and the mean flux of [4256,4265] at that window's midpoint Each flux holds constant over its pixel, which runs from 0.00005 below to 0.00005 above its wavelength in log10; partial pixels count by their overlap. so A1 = 0.6 angstroms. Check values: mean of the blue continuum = 16.9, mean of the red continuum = 16.1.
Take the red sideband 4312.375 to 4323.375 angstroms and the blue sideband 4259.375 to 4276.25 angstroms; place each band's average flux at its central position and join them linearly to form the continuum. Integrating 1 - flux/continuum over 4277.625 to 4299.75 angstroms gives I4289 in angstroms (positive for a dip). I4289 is 1.5 angstroms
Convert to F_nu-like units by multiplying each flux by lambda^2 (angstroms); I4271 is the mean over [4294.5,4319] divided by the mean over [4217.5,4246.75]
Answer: 0.9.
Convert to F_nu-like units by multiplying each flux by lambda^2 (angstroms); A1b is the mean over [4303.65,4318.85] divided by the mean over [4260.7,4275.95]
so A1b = 0.9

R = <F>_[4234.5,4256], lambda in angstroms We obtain 16.1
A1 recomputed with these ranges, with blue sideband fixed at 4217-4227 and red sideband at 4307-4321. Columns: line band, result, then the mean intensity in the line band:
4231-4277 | -0.9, 16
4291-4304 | 1.5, 13.3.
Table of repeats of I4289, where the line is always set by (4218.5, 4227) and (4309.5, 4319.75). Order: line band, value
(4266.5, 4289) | 0.37 angstroms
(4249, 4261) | -0.05 angstroms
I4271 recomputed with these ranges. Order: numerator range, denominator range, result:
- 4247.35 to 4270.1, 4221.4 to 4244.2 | 1.01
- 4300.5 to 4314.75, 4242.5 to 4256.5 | 0.79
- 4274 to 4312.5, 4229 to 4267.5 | 0.85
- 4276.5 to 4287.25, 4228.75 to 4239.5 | 0.94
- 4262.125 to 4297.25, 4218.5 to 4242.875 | 0.97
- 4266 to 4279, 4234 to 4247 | 0.97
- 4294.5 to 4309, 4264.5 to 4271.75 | 0.78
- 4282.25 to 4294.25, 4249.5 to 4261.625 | 0.95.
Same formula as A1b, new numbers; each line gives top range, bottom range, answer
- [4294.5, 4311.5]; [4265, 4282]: 0.79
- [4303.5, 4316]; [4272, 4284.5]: 0.81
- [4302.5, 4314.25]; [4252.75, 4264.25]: 0.76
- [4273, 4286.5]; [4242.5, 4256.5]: 1.00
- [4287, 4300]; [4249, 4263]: 0.89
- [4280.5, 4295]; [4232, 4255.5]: 0.92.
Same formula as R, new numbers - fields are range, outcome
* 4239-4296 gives 15.6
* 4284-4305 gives 13.6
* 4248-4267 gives 16.2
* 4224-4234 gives 15.4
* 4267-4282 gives 15.3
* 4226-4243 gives 16.3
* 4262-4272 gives 16.4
